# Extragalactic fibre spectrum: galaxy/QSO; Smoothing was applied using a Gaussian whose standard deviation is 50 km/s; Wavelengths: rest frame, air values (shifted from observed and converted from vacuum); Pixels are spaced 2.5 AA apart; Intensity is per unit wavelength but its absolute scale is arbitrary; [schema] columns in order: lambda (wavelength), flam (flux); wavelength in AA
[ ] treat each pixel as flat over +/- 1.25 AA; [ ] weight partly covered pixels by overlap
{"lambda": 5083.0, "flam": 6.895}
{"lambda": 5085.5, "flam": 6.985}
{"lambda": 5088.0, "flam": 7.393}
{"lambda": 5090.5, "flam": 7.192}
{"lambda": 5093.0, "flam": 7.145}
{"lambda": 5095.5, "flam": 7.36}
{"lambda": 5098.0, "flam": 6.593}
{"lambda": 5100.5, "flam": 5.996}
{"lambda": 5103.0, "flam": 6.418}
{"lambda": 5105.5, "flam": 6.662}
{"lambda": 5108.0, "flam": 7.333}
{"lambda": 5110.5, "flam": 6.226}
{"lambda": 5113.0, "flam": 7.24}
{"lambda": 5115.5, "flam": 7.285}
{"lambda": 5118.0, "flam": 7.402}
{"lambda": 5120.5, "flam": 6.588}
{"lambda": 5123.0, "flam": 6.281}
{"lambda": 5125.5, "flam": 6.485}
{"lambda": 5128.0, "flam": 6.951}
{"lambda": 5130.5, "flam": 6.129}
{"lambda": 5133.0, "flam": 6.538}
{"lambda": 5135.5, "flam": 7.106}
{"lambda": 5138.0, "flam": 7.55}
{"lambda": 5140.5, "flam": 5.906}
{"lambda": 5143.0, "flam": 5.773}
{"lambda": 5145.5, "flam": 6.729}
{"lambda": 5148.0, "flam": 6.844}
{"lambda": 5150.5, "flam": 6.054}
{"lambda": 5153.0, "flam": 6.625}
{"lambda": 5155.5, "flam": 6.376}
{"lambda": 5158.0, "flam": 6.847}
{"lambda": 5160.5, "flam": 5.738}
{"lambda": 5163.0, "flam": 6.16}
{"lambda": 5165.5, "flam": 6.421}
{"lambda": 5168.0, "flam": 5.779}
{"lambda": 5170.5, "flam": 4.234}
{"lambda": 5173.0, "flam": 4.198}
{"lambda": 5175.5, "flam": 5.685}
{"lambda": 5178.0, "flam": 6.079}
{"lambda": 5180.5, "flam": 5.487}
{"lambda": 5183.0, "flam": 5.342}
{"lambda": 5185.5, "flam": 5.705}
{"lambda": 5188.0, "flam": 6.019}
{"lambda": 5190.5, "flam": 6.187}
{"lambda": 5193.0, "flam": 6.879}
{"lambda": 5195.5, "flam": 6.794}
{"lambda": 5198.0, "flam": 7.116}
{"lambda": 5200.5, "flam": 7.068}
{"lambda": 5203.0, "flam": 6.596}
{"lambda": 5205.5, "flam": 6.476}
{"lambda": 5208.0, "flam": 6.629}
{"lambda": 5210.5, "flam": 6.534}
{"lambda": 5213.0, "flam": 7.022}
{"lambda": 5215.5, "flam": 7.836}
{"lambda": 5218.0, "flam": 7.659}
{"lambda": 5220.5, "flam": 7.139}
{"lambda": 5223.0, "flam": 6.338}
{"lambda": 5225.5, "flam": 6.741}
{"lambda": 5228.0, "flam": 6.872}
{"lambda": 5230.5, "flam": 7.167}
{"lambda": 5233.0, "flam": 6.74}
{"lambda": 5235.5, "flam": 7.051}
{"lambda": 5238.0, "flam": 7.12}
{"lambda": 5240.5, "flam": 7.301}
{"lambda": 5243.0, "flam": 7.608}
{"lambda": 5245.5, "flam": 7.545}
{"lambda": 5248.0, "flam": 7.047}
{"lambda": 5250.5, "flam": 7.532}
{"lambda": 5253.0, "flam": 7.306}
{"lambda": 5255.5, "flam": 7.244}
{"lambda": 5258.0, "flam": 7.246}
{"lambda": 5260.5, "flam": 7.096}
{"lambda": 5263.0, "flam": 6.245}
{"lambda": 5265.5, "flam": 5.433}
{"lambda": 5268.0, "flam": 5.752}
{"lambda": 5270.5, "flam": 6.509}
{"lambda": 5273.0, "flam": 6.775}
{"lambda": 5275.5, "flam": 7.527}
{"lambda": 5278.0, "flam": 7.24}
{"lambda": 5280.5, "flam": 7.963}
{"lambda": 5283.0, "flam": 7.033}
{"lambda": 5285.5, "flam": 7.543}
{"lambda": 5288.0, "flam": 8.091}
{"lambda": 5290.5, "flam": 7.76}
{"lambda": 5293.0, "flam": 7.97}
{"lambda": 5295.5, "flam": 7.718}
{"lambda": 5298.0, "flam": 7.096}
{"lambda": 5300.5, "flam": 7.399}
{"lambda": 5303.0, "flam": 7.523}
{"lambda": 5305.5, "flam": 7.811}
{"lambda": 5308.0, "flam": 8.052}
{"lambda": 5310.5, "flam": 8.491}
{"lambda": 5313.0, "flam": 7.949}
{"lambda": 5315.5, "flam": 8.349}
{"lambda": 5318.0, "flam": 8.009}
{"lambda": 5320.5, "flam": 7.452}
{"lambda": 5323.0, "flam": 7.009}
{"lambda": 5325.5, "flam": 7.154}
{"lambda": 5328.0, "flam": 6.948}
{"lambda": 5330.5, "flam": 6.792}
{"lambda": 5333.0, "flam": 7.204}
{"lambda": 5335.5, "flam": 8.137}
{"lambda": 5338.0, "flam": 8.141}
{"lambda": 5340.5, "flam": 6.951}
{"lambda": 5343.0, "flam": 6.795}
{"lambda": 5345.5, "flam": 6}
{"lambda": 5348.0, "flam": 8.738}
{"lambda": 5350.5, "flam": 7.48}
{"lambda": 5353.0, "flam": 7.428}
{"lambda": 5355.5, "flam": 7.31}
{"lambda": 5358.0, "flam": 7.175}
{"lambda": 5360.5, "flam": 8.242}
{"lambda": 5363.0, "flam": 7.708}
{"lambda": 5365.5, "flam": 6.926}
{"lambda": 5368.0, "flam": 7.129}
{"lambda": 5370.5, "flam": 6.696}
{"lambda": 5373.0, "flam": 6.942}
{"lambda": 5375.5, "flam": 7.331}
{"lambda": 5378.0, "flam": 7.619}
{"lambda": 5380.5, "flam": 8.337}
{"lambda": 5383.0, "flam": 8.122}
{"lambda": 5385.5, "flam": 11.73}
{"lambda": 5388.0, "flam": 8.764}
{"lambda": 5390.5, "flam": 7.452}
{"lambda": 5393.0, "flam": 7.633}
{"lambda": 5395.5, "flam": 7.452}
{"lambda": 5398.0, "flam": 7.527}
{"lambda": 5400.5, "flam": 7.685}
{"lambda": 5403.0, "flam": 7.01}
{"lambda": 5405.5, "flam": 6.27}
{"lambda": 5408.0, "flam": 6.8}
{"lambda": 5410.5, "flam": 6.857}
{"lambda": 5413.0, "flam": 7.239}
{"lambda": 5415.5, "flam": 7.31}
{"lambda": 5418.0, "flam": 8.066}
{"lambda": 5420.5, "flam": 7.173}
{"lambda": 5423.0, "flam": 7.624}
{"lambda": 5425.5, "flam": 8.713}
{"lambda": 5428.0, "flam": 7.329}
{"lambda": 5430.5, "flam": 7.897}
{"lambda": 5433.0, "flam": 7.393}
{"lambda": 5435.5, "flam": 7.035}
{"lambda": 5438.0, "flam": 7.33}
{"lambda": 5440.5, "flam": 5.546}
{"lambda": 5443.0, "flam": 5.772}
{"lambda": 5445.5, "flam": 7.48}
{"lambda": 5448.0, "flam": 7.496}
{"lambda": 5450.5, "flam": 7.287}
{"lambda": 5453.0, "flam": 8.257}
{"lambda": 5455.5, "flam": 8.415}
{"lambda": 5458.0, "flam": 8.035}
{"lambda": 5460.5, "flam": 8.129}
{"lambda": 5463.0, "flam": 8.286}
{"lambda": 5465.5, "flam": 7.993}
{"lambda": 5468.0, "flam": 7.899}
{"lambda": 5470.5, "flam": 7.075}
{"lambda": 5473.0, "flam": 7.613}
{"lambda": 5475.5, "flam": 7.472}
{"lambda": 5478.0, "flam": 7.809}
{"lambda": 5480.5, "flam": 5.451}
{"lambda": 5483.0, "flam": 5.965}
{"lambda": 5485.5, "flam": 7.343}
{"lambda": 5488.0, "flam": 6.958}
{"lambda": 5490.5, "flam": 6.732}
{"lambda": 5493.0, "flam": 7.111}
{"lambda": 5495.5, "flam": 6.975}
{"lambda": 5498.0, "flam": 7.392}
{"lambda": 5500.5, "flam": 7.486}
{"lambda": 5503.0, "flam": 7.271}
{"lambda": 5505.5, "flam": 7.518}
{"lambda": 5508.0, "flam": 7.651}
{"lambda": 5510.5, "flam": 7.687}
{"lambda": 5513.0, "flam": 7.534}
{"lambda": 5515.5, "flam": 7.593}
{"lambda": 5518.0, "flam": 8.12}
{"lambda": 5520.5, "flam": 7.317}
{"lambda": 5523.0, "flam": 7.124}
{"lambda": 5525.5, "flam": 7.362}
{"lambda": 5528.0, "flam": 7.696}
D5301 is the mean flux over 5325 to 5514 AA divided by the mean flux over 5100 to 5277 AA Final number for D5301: 1.13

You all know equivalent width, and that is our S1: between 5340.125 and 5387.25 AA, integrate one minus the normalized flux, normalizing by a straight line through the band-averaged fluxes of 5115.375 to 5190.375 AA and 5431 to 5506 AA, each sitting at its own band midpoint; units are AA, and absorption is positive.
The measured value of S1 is -4.8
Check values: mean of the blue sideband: 6.19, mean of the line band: 7.64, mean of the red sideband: 7.29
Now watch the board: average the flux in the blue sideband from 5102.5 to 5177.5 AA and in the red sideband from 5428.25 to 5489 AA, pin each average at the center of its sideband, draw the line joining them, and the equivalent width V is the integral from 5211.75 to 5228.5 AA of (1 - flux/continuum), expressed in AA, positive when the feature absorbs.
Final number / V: -1.2 AA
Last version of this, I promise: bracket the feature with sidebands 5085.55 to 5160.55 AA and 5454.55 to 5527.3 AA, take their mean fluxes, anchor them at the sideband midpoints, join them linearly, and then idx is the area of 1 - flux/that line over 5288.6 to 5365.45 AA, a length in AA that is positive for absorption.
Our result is -4.9 AA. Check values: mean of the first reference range 6.71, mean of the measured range 7.55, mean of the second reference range 7.42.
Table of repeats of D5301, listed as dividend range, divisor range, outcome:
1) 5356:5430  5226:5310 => 1.05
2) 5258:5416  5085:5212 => 1.15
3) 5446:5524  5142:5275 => 1.14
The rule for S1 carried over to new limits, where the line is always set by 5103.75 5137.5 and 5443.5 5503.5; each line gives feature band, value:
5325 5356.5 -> -0.6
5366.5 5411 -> -2.4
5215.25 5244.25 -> -0.5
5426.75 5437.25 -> -0.1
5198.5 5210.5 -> 0.4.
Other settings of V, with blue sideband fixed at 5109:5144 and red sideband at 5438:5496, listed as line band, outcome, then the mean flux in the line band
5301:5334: -2.7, 7.59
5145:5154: 0.2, 6.55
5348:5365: -1.3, 7.62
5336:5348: -0.3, 7.23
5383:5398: -2.8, 8.48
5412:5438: -1.3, 7.57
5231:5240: -0.2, 7.01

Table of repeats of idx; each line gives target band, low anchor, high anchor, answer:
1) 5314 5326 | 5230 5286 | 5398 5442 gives -0.86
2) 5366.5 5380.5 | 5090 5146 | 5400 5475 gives 0.09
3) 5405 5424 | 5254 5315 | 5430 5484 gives 0.37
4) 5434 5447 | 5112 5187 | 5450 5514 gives 1.11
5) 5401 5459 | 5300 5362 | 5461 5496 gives 0.02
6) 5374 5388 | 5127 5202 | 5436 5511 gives -3.27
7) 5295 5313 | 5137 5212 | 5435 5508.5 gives -2.89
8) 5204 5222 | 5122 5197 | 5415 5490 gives -1.78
